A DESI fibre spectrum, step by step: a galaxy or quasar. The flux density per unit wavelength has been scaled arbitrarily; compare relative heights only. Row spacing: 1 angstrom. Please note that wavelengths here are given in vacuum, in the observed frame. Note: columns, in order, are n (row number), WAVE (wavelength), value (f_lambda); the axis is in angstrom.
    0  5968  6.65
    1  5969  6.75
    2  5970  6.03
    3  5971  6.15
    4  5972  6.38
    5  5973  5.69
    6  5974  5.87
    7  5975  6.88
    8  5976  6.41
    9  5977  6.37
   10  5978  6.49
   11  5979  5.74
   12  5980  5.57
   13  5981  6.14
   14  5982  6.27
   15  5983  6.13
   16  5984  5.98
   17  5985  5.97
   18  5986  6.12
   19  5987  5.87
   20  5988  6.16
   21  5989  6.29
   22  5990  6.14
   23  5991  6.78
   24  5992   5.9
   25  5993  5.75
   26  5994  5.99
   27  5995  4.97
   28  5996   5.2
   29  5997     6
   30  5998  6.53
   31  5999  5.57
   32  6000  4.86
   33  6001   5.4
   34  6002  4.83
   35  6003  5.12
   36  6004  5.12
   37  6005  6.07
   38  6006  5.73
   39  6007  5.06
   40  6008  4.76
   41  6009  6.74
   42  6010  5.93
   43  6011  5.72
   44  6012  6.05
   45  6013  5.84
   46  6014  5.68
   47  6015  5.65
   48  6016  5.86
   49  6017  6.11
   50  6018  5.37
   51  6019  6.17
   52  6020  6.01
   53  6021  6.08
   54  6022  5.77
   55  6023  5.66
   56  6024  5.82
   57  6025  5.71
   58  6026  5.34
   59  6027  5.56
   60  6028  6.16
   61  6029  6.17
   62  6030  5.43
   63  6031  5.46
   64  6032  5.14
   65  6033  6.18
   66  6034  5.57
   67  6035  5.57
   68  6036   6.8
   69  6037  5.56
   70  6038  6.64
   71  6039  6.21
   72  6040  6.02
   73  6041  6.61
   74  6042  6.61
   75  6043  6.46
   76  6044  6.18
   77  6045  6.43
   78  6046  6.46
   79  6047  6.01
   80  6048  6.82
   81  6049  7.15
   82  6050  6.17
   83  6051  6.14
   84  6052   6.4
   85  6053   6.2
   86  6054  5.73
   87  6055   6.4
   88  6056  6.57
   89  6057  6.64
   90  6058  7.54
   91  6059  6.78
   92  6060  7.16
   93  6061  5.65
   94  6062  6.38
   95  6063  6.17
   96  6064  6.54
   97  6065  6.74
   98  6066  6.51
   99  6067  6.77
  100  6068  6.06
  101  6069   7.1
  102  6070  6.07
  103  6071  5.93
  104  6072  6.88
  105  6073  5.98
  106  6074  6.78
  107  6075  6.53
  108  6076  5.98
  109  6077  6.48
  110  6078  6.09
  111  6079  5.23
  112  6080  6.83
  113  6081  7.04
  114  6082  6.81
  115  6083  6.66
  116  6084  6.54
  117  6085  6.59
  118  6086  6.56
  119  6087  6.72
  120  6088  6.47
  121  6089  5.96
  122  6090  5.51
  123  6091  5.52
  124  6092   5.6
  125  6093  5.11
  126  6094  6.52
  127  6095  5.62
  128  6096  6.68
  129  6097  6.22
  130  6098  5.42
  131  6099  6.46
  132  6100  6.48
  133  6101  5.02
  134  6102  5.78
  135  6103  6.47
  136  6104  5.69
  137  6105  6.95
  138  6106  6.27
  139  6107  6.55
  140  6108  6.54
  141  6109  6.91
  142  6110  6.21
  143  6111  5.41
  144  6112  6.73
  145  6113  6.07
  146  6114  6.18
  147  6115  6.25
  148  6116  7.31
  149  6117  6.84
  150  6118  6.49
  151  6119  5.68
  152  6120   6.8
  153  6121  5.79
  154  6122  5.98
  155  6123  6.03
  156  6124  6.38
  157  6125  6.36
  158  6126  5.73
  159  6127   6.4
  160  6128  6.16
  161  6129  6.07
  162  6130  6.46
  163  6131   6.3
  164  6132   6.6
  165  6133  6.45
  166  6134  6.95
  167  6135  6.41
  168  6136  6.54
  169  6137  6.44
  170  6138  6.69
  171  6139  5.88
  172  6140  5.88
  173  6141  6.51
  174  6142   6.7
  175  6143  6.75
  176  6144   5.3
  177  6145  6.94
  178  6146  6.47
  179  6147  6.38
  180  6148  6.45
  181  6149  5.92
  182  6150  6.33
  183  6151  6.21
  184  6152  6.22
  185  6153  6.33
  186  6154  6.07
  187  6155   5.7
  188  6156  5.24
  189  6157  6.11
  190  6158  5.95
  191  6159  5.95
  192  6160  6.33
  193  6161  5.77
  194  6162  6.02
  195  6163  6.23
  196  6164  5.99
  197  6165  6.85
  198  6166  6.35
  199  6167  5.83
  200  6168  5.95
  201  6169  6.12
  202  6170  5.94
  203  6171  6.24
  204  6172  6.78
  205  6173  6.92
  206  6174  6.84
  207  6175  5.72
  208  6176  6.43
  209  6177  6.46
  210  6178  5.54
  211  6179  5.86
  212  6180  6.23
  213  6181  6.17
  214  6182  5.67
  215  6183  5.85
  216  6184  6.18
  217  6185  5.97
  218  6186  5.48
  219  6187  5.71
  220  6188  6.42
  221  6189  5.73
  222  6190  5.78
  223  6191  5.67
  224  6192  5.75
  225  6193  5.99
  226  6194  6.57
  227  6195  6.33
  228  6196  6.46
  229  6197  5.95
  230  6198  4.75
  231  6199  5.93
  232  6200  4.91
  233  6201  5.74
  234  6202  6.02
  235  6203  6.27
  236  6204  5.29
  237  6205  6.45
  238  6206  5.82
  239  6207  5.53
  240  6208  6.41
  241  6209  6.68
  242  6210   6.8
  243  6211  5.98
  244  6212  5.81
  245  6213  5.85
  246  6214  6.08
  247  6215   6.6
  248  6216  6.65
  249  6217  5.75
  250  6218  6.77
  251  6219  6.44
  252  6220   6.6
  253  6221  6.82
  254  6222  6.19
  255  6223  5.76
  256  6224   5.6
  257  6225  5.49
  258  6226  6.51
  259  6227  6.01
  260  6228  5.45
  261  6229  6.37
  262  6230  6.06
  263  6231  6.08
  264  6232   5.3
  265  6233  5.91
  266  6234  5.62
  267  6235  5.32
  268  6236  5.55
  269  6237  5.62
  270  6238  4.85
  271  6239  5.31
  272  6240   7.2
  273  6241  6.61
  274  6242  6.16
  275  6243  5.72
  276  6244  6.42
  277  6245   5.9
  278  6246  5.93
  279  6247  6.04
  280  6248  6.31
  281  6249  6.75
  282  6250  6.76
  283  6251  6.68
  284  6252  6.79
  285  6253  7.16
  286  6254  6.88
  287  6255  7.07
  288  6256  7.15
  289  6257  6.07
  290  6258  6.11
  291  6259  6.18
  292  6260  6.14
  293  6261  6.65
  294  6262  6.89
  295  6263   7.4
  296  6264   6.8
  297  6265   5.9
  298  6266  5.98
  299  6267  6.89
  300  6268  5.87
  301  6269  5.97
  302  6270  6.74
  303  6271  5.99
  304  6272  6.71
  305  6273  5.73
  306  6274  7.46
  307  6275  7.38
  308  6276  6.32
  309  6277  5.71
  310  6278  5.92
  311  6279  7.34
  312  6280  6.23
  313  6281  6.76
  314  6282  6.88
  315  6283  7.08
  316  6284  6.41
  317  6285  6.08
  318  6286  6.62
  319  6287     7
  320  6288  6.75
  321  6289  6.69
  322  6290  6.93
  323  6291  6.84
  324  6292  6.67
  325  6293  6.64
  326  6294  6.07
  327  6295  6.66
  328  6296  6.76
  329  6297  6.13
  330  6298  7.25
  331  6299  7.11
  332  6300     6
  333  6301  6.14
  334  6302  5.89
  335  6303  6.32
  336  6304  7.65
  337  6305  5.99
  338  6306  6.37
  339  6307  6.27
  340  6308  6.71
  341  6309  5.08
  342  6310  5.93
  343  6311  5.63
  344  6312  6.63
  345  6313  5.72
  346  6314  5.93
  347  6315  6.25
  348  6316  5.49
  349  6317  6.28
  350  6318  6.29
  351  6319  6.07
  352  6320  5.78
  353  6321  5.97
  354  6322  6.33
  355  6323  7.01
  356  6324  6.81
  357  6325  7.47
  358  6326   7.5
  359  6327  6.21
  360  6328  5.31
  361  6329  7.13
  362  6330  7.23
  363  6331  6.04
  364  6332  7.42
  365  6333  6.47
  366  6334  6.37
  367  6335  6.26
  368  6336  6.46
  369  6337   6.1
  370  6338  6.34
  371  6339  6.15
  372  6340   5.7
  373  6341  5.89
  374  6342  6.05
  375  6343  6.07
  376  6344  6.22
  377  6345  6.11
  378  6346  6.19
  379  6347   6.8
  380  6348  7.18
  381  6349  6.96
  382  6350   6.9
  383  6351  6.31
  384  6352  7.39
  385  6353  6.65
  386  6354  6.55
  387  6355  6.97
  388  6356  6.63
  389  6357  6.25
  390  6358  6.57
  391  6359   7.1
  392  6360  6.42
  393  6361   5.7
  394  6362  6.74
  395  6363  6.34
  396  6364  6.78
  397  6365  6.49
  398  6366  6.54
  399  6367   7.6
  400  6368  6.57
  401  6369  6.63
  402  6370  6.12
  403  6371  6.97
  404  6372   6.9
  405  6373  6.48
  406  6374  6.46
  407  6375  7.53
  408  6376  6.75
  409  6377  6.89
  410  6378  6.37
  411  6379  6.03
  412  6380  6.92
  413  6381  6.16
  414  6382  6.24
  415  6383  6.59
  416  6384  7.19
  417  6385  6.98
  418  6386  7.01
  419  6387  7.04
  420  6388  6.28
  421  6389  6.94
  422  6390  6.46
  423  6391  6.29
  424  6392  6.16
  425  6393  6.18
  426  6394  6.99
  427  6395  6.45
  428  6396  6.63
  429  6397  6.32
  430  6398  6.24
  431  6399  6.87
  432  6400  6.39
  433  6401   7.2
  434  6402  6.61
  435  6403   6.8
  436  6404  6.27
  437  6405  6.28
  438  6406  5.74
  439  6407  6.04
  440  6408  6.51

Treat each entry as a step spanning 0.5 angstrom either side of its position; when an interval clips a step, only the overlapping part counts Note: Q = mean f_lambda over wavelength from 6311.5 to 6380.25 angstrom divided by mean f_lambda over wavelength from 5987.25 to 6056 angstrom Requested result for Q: 1.10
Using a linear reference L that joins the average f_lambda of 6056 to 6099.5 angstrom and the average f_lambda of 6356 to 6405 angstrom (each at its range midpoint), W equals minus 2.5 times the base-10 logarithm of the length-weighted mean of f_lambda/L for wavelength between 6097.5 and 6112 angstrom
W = 0.03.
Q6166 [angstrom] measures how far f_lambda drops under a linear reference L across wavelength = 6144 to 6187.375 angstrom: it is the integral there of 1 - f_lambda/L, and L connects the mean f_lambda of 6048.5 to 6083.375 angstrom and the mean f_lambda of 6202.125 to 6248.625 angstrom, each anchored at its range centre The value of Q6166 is 0.5 angstrom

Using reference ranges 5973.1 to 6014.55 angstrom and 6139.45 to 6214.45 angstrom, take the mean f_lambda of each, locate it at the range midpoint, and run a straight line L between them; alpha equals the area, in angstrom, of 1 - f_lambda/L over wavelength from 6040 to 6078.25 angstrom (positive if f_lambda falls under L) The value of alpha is -3.32 angstrom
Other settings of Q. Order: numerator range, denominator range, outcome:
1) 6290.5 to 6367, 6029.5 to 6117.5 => 1.02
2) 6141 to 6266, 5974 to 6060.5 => 1.02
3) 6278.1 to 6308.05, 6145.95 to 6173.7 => 1.07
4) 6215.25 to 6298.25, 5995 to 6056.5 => 1.08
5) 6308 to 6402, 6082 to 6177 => 1.04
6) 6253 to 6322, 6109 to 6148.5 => 1.01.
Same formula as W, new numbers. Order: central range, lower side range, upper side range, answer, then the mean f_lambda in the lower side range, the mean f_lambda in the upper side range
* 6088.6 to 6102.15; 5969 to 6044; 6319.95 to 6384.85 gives 0.040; 5.9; 6.57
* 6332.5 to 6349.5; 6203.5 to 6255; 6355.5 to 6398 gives 0.031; 6.14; 6.61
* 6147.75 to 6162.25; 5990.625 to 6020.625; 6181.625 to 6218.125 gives -0.022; 5.69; 5.98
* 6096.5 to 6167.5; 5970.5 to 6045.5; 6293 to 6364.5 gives -0.025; 5.9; 6.42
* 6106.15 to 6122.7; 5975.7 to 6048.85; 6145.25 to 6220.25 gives -0.059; 5.91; 6.09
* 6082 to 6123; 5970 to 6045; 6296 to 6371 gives -0.029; 5.9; 6.44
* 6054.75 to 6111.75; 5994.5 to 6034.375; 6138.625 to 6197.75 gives -0.081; 5.66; 6.12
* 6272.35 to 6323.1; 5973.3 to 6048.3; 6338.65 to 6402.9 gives 0.006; 5.91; 6.58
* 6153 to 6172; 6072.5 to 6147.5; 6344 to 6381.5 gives 0.051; 6.28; 6.64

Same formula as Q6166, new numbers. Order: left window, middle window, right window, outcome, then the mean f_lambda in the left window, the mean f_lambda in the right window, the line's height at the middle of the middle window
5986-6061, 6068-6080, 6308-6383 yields -0.47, 5.98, 6.46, 6.05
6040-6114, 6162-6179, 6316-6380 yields 0.41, 6.33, 6.53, 6.4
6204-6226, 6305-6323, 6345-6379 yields 1.22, 6.18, 6.67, 6.51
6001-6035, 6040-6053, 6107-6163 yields -1.34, 5.69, 6.27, 5.83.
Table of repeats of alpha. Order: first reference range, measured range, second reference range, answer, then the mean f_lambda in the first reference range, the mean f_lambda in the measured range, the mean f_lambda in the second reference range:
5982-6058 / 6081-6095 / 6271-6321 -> -0.33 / 5.95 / 6.21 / 6.41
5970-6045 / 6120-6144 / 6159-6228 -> -1.18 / 5.9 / 6.31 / 6.08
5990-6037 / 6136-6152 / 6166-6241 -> -1.09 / 5.72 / 6.33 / 6.02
